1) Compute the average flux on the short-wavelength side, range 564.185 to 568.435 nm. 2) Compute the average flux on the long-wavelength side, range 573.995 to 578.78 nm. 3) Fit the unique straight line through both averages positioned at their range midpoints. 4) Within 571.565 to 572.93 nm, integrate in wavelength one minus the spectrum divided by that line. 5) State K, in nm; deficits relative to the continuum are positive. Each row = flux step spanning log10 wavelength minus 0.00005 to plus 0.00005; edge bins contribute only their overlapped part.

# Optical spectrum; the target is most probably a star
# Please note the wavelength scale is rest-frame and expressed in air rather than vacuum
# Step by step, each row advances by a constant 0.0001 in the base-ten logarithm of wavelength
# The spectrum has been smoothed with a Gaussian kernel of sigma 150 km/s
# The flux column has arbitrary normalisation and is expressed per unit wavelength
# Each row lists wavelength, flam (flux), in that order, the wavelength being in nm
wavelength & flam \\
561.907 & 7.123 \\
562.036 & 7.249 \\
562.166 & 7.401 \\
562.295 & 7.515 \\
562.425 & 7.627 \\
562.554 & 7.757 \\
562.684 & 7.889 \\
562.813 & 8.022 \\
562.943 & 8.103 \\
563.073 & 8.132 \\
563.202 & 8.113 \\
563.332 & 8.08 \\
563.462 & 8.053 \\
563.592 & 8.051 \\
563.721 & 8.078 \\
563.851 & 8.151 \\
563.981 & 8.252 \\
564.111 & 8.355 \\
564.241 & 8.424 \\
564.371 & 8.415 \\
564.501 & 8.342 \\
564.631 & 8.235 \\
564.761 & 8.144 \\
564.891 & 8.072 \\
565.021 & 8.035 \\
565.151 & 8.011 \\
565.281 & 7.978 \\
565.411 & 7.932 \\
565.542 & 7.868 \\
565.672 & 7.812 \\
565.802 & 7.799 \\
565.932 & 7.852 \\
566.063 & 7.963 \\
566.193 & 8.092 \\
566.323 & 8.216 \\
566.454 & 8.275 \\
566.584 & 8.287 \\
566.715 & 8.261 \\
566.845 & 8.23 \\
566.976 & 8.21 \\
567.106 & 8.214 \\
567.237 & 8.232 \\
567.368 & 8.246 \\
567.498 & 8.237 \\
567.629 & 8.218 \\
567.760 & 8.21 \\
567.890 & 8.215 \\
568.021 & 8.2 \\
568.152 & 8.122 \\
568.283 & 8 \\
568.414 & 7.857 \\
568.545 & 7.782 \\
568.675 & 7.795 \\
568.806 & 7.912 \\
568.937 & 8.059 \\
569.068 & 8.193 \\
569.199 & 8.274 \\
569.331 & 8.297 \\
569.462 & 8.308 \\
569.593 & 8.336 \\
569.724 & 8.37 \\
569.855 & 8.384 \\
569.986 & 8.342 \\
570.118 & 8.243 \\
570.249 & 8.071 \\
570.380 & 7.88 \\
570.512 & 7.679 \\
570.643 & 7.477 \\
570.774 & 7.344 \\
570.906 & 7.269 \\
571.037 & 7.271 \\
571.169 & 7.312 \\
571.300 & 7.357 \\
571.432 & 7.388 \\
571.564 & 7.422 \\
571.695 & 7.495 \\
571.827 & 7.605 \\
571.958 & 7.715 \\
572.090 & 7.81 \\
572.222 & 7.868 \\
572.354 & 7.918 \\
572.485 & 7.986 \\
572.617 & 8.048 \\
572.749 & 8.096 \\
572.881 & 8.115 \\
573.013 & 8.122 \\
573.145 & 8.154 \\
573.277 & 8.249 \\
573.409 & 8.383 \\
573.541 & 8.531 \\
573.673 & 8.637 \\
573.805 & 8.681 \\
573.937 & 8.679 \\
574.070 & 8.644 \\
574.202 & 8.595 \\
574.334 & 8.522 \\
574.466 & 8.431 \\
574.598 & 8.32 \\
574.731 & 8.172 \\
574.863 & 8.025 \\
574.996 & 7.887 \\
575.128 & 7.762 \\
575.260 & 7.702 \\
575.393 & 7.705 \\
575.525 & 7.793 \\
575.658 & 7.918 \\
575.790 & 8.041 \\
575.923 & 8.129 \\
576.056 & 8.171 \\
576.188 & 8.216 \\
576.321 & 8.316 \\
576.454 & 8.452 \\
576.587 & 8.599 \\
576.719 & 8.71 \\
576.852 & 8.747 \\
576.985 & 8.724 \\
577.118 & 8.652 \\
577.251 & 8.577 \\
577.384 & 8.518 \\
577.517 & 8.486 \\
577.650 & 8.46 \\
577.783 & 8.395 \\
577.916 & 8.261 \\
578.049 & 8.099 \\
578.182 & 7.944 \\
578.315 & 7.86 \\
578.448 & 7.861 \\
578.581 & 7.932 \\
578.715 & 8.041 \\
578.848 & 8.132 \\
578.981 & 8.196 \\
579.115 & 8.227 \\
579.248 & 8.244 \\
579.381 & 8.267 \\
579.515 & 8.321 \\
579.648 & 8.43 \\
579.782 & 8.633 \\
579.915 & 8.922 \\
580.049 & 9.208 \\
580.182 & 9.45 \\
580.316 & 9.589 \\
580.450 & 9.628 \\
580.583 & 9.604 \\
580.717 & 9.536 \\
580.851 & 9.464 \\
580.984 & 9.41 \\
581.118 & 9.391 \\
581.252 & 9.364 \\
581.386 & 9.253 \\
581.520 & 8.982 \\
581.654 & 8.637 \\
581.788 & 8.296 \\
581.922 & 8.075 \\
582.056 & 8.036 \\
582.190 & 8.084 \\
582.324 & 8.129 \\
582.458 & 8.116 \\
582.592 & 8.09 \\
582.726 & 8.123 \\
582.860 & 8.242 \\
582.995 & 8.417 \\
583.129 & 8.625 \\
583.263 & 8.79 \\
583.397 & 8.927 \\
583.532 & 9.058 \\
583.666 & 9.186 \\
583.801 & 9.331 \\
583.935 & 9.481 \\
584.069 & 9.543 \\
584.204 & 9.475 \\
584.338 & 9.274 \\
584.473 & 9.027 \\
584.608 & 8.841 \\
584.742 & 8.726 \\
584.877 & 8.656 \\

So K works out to 0.059 nm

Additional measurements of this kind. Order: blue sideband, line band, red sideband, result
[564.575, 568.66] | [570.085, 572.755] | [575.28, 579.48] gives 0.162 nm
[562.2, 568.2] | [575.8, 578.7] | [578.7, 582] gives 0.126 nm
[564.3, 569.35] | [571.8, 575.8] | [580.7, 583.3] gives 0.100 nm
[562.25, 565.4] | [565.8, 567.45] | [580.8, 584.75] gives 0.006 nm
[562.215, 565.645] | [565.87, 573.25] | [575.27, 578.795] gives 0.142 nm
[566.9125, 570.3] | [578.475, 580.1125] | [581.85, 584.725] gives 0.038 nm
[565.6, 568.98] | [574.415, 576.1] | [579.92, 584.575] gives 0.107 nm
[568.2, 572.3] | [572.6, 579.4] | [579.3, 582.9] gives 0.066 nm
